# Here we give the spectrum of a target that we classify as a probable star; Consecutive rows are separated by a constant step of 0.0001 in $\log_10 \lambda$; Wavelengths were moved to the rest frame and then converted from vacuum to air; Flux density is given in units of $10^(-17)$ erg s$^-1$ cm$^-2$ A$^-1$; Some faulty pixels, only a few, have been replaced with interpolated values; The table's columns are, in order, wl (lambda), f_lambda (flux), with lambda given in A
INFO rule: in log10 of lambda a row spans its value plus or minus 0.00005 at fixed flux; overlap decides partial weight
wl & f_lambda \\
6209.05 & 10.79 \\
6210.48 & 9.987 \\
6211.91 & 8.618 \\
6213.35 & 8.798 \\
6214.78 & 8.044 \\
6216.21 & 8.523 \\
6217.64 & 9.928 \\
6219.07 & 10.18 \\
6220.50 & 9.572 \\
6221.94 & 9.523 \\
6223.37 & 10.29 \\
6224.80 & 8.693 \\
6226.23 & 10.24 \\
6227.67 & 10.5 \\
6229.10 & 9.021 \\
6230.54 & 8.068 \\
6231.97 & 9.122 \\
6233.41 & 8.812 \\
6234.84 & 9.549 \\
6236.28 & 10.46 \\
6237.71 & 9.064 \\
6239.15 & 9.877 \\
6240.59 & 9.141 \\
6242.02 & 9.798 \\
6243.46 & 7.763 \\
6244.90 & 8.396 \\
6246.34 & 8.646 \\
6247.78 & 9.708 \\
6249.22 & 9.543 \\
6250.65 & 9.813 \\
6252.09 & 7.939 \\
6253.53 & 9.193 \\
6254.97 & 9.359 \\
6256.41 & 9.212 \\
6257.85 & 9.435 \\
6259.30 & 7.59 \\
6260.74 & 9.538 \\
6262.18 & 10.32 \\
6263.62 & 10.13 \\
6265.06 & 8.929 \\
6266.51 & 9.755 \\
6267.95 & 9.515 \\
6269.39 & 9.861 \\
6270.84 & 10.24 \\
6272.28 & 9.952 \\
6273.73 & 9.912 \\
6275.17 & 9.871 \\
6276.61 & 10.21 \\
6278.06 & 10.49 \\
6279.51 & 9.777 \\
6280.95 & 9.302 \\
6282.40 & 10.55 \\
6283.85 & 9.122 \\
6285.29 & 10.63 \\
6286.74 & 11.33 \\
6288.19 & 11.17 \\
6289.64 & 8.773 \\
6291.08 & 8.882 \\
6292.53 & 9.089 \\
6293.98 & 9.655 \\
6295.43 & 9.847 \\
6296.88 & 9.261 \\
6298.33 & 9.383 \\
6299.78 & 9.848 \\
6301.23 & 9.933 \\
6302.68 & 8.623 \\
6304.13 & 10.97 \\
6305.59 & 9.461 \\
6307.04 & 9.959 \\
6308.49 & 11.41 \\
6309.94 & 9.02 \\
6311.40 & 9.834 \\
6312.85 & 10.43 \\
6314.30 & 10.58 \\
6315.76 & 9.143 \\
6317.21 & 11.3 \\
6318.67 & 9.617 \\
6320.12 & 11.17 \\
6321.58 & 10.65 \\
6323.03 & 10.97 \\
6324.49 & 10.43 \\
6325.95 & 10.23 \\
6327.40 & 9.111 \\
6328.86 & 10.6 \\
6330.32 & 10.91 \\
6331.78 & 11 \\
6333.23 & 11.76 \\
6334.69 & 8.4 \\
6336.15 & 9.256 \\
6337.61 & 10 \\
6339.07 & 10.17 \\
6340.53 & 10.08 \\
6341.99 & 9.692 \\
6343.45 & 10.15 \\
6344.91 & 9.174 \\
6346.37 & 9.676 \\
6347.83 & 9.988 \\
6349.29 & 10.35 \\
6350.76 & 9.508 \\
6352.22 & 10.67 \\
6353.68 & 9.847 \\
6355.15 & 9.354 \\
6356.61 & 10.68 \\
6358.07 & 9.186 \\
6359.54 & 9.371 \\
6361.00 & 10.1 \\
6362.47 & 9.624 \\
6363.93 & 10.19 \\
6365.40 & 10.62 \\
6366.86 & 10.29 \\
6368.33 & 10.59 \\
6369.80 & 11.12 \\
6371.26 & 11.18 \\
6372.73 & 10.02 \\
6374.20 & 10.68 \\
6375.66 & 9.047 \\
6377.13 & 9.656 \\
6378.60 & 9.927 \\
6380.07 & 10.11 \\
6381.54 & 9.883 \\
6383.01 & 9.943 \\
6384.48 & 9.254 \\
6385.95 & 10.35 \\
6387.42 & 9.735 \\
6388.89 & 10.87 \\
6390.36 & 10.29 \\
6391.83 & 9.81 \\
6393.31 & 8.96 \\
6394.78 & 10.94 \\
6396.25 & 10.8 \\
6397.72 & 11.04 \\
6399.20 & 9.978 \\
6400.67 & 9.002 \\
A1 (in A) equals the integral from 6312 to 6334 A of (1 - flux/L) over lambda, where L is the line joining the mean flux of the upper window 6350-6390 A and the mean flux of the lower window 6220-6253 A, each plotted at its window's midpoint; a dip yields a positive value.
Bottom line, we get -1.6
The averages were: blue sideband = 9.28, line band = 10.5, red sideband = 10.1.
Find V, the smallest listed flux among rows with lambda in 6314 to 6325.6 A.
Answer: 9.143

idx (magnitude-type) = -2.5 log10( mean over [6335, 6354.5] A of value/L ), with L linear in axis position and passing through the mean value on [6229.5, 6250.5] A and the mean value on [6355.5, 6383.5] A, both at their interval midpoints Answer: 0.01 mag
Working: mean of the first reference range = 9.16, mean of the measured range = 9.85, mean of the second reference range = 10.1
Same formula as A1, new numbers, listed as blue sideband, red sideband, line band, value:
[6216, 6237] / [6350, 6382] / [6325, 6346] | -0.17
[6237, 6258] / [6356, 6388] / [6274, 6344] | -3.32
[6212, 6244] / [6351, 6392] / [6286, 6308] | -0.19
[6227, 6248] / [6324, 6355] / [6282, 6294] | -0.39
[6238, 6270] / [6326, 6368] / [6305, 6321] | -0.76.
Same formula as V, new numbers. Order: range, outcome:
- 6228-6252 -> 7.763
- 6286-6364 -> 8.4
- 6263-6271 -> 8.929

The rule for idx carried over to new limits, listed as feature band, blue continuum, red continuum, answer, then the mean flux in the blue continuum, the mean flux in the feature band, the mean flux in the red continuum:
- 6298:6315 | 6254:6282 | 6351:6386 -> -0.02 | 9.66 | 9.97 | 10.1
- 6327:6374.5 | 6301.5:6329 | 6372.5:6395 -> -0.01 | 10.2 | 10.1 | 9.94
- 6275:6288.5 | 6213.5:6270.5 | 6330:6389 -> -0.07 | 9.31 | 10.2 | 10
